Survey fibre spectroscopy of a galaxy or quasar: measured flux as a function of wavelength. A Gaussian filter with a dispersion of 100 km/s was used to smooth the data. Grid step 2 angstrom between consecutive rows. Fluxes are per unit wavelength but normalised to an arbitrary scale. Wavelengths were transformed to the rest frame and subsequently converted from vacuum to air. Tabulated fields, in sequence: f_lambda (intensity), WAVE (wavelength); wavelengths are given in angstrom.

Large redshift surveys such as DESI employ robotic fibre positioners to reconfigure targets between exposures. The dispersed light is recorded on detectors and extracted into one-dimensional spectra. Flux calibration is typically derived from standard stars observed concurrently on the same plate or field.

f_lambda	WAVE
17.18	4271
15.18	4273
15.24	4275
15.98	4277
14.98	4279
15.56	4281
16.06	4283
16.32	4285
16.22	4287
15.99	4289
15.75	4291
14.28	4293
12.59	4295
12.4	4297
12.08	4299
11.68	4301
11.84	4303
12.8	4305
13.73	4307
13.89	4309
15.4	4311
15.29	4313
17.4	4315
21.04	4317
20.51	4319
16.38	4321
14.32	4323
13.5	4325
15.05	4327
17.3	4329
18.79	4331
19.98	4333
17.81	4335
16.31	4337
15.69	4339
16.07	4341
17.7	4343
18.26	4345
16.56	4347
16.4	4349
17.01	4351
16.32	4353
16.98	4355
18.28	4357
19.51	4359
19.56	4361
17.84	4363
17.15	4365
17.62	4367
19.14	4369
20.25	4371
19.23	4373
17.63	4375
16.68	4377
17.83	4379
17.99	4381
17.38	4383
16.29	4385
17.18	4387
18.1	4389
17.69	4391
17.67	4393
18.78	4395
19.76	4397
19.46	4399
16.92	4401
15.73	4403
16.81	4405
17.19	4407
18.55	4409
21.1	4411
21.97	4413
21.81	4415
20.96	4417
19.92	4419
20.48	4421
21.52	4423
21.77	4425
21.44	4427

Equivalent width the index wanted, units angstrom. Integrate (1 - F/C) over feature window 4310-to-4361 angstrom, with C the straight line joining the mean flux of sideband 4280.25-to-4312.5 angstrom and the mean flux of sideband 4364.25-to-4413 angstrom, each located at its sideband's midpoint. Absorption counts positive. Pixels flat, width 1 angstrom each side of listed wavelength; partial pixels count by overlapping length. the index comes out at -4.33 angstrom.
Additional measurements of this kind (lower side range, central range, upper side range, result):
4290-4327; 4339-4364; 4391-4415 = -1.44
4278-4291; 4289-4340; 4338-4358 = 2.91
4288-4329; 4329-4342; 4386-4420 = -1.19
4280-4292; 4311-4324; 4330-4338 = 0.09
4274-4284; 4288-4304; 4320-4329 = 2.15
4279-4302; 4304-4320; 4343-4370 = -0.71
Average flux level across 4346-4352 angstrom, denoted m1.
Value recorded 16.7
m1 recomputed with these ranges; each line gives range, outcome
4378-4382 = 17.9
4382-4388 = 16.9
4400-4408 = 16.7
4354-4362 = 18.6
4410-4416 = 21.6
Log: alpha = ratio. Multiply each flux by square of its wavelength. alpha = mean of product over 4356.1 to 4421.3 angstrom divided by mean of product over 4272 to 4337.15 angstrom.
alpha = 1.24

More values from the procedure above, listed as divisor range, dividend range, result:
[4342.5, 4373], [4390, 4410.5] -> 1.02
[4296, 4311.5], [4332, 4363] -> 1.38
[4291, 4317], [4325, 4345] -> 1.24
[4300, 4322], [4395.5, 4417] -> 1.29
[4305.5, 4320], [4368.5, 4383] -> 1.13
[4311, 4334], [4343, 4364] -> 1.05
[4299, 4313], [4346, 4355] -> 1.28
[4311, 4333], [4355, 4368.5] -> 1.09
